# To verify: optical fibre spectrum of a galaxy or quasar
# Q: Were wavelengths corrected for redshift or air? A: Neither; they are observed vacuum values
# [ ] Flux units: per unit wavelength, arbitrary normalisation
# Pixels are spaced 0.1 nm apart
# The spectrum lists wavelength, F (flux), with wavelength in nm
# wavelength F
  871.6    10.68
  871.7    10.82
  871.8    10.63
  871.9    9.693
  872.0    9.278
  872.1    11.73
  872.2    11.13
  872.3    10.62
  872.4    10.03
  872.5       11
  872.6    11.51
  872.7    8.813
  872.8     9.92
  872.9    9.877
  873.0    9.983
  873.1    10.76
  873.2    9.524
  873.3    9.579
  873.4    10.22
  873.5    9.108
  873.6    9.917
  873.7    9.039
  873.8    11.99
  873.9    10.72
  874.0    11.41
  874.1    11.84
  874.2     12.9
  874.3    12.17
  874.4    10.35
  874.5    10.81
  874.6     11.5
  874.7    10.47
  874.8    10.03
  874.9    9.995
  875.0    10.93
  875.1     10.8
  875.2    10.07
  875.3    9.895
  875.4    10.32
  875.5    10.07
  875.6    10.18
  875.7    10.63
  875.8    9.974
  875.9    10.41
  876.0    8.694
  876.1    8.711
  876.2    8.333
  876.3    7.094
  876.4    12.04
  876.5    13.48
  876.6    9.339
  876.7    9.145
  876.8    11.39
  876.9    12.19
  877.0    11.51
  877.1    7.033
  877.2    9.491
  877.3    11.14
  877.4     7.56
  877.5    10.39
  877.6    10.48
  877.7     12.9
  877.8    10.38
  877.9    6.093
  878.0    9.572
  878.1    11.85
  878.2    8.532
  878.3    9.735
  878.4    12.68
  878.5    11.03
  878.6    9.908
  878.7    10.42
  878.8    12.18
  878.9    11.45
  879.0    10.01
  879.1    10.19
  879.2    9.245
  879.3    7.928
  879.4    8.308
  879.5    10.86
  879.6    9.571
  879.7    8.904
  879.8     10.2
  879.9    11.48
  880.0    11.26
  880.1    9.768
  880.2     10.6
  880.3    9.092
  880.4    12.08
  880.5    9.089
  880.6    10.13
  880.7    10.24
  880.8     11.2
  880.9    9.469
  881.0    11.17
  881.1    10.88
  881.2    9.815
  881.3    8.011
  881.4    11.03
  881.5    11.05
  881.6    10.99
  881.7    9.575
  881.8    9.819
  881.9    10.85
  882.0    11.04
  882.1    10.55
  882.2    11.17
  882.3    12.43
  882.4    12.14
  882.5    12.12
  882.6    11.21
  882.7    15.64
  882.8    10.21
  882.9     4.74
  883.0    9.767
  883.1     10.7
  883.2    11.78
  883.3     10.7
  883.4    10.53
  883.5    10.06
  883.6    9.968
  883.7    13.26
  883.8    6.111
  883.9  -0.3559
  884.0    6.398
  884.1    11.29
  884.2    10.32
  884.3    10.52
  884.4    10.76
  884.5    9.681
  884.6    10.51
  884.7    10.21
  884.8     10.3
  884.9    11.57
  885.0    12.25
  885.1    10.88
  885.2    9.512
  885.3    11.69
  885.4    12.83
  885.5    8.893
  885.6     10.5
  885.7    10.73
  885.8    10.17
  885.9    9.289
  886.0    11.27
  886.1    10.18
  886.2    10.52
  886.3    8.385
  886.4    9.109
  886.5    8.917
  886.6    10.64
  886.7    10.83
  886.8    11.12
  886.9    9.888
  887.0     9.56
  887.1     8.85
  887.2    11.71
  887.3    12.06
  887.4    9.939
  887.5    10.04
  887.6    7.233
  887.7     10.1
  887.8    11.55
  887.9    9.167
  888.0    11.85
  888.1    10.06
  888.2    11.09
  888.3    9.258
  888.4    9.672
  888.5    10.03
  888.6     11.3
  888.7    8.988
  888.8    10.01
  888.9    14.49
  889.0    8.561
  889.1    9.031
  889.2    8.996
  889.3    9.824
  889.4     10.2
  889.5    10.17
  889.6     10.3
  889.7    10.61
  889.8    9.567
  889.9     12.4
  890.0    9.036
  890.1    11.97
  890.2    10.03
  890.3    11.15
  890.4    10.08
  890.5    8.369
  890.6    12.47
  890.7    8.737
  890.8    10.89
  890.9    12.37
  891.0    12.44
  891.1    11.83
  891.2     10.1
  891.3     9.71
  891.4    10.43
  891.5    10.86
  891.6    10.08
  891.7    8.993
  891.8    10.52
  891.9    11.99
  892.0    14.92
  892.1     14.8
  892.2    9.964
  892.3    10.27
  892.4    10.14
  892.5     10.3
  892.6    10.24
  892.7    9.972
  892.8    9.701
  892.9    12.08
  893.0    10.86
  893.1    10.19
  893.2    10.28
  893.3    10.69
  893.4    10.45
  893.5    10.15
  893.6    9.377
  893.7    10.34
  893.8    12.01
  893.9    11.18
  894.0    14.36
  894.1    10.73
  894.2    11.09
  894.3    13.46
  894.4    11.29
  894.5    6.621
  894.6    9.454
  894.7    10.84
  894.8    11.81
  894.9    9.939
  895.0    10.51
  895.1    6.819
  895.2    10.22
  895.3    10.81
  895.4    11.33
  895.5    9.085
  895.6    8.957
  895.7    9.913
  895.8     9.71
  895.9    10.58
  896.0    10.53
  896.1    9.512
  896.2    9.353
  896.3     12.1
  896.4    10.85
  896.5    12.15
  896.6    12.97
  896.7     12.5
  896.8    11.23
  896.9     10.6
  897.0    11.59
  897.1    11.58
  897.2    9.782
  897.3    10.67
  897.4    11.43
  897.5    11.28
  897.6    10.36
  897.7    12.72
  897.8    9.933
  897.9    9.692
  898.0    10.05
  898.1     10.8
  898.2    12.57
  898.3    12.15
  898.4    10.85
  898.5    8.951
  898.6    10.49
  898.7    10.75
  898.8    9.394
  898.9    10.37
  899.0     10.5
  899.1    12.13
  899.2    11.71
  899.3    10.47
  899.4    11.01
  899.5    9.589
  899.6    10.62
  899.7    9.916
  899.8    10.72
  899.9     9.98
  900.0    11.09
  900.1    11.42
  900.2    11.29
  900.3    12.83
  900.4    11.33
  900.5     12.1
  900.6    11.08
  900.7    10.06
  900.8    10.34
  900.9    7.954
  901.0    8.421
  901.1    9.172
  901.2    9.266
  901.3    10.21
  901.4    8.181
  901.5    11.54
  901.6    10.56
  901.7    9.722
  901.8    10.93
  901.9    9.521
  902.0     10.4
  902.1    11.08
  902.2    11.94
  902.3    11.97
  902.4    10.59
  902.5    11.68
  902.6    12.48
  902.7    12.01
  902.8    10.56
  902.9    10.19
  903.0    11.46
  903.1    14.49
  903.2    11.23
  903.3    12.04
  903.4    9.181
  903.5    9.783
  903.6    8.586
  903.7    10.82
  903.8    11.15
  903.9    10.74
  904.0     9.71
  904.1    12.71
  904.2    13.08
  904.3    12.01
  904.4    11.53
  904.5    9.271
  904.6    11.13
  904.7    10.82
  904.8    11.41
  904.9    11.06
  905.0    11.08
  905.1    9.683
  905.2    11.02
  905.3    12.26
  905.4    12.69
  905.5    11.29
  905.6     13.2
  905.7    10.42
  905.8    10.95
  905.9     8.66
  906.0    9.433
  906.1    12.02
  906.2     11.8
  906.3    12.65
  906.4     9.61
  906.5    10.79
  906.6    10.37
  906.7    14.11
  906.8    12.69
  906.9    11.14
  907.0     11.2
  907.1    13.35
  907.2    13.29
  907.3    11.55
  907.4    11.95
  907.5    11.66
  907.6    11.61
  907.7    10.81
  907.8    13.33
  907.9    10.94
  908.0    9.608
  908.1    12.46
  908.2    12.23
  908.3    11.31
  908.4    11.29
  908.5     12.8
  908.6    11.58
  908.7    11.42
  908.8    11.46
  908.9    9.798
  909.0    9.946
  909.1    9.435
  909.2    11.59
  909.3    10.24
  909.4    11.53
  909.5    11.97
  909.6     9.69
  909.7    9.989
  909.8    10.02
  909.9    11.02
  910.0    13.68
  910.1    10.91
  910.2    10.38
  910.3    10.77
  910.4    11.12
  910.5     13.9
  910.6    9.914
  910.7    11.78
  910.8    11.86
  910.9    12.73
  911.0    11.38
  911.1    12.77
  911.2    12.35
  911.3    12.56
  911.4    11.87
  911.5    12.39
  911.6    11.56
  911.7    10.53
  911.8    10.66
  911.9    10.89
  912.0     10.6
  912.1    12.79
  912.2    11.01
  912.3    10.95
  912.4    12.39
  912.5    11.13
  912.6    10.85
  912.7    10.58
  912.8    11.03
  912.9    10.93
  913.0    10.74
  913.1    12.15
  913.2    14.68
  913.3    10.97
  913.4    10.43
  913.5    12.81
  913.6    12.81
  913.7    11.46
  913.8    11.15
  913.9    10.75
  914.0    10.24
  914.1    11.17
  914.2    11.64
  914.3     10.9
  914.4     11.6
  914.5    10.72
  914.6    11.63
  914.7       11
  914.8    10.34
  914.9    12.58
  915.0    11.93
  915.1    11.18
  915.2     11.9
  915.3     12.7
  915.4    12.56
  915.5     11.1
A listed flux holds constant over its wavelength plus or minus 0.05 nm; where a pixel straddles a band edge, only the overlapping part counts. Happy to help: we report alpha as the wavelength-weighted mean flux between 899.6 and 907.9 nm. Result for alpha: 11.1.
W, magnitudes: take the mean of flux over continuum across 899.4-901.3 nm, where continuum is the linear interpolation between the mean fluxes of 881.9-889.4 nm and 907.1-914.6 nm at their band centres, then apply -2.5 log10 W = 0.05 mag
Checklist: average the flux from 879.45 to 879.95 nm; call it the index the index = 10.2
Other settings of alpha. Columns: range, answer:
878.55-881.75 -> 10.2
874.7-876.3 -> 9.86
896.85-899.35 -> 10.8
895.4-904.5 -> 10.8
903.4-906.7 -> 11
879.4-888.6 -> 10.2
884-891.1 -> 10.4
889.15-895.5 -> 10.6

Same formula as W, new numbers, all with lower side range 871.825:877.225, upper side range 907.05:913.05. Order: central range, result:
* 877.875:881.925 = 0.03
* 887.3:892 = 0.04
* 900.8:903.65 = 0.06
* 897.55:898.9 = 0.04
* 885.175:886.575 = 0.05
